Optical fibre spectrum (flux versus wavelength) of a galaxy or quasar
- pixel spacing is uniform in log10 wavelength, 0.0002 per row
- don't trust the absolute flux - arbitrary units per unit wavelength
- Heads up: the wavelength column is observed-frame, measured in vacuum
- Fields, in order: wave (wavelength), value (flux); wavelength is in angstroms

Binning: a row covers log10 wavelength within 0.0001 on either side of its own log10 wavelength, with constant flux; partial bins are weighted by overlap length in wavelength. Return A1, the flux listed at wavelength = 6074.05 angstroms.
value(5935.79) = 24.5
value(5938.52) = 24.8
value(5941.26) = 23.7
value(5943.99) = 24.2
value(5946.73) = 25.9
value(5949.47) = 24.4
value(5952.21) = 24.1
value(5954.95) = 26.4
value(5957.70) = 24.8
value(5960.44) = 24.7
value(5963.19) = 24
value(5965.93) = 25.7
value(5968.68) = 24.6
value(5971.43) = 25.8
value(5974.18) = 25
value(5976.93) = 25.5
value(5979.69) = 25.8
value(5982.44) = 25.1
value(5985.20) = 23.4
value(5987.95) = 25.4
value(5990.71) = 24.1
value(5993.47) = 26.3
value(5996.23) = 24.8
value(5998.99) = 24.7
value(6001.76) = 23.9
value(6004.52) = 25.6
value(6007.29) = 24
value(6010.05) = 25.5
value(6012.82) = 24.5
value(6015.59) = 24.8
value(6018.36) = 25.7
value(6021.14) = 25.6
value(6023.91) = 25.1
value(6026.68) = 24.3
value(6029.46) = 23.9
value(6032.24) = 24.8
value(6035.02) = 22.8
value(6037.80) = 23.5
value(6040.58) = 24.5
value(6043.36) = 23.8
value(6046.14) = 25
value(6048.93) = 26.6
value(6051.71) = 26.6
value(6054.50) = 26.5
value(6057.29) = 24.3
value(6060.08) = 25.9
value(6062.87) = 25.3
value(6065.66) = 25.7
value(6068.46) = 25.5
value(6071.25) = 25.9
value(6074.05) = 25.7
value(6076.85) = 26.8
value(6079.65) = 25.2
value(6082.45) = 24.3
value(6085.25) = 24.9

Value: 25.7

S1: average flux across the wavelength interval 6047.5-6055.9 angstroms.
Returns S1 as 26.6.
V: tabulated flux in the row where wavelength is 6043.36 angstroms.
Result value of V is 23.8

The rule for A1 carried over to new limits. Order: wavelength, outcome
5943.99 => 24.2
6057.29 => 24.3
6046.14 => 25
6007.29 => 24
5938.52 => 24.8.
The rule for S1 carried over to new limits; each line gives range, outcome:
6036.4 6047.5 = 24.2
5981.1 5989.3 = 24.6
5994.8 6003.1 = 24.5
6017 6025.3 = 25.5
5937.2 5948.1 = 24.6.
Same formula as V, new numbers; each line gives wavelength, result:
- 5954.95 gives 26.4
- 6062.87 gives 25.3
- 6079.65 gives 25.2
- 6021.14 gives 25.6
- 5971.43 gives 25.8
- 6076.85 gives 26.8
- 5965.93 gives 25.7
